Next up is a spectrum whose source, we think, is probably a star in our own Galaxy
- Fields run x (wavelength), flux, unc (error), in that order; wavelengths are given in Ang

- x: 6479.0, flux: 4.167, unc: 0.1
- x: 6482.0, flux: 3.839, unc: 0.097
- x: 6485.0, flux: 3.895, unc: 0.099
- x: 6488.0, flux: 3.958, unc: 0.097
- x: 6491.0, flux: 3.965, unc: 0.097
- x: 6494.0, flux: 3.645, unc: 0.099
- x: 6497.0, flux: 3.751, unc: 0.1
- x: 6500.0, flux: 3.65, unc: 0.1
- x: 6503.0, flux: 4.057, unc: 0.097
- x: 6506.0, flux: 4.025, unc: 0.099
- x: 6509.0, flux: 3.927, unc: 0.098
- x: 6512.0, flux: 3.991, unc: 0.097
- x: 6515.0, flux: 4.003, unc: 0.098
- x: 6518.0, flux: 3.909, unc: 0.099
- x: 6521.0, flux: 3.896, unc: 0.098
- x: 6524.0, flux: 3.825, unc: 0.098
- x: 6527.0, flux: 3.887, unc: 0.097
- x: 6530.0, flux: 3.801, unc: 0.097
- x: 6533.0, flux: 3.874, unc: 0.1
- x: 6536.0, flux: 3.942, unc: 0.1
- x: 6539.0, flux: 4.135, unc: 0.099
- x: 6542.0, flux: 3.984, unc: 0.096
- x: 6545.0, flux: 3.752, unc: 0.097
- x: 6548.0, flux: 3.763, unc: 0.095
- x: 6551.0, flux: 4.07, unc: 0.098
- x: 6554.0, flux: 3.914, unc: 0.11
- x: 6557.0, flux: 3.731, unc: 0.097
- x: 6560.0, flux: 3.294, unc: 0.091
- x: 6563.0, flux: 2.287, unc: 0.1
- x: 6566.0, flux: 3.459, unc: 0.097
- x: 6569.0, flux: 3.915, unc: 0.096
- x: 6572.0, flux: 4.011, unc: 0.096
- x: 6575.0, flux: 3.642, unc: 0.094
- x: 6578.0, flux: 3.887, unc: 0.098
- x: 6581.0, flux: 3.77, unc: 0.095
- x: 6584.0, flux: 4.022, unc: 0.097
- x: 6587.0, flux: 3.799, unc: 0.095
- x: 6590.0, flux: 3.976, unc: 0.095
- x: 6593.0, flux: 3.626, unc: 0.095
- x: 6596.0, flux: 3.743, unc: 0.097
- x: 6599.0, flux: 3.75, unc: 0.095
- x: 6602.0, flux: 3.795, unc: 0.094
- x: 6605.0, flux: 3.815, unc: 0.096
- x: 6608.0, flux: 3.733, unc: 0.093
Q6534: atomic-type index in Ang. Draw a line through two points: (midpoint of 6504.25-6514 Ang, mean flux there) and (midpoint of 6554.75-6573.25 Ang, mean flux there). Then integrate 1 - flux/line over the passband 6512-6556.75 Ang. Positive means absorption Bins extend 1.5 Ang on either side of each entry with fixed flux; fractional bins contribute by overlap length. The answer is -2.0 Ang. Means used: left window 3.98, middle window 3.91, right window 3.46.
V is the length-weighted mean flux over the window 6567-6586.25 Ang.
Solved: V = 3.86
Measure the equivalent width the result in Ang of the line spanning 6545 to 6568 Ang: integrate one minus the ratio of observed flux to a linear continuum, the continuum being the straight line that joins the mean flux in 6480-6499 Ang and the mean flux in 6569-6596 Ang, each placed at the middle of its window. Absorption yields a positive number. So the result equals 1.9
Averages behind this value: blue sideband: 3.85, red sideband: 3.84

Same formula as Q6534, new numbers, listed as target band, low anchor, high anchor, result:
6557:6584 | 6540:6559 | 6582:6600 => 1.9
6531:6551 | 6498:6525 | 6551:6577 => -1.1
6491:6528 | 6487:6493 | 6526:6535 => 0.1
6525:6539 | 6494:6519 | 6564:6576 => -0.3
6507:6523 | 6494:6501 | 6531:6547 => -0.6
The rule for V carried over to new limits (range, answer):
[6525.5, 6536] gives 3.87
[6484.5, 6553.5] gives 3.9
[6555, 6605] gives 3.68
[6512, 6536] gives 3.9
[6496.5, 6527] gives 3.91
